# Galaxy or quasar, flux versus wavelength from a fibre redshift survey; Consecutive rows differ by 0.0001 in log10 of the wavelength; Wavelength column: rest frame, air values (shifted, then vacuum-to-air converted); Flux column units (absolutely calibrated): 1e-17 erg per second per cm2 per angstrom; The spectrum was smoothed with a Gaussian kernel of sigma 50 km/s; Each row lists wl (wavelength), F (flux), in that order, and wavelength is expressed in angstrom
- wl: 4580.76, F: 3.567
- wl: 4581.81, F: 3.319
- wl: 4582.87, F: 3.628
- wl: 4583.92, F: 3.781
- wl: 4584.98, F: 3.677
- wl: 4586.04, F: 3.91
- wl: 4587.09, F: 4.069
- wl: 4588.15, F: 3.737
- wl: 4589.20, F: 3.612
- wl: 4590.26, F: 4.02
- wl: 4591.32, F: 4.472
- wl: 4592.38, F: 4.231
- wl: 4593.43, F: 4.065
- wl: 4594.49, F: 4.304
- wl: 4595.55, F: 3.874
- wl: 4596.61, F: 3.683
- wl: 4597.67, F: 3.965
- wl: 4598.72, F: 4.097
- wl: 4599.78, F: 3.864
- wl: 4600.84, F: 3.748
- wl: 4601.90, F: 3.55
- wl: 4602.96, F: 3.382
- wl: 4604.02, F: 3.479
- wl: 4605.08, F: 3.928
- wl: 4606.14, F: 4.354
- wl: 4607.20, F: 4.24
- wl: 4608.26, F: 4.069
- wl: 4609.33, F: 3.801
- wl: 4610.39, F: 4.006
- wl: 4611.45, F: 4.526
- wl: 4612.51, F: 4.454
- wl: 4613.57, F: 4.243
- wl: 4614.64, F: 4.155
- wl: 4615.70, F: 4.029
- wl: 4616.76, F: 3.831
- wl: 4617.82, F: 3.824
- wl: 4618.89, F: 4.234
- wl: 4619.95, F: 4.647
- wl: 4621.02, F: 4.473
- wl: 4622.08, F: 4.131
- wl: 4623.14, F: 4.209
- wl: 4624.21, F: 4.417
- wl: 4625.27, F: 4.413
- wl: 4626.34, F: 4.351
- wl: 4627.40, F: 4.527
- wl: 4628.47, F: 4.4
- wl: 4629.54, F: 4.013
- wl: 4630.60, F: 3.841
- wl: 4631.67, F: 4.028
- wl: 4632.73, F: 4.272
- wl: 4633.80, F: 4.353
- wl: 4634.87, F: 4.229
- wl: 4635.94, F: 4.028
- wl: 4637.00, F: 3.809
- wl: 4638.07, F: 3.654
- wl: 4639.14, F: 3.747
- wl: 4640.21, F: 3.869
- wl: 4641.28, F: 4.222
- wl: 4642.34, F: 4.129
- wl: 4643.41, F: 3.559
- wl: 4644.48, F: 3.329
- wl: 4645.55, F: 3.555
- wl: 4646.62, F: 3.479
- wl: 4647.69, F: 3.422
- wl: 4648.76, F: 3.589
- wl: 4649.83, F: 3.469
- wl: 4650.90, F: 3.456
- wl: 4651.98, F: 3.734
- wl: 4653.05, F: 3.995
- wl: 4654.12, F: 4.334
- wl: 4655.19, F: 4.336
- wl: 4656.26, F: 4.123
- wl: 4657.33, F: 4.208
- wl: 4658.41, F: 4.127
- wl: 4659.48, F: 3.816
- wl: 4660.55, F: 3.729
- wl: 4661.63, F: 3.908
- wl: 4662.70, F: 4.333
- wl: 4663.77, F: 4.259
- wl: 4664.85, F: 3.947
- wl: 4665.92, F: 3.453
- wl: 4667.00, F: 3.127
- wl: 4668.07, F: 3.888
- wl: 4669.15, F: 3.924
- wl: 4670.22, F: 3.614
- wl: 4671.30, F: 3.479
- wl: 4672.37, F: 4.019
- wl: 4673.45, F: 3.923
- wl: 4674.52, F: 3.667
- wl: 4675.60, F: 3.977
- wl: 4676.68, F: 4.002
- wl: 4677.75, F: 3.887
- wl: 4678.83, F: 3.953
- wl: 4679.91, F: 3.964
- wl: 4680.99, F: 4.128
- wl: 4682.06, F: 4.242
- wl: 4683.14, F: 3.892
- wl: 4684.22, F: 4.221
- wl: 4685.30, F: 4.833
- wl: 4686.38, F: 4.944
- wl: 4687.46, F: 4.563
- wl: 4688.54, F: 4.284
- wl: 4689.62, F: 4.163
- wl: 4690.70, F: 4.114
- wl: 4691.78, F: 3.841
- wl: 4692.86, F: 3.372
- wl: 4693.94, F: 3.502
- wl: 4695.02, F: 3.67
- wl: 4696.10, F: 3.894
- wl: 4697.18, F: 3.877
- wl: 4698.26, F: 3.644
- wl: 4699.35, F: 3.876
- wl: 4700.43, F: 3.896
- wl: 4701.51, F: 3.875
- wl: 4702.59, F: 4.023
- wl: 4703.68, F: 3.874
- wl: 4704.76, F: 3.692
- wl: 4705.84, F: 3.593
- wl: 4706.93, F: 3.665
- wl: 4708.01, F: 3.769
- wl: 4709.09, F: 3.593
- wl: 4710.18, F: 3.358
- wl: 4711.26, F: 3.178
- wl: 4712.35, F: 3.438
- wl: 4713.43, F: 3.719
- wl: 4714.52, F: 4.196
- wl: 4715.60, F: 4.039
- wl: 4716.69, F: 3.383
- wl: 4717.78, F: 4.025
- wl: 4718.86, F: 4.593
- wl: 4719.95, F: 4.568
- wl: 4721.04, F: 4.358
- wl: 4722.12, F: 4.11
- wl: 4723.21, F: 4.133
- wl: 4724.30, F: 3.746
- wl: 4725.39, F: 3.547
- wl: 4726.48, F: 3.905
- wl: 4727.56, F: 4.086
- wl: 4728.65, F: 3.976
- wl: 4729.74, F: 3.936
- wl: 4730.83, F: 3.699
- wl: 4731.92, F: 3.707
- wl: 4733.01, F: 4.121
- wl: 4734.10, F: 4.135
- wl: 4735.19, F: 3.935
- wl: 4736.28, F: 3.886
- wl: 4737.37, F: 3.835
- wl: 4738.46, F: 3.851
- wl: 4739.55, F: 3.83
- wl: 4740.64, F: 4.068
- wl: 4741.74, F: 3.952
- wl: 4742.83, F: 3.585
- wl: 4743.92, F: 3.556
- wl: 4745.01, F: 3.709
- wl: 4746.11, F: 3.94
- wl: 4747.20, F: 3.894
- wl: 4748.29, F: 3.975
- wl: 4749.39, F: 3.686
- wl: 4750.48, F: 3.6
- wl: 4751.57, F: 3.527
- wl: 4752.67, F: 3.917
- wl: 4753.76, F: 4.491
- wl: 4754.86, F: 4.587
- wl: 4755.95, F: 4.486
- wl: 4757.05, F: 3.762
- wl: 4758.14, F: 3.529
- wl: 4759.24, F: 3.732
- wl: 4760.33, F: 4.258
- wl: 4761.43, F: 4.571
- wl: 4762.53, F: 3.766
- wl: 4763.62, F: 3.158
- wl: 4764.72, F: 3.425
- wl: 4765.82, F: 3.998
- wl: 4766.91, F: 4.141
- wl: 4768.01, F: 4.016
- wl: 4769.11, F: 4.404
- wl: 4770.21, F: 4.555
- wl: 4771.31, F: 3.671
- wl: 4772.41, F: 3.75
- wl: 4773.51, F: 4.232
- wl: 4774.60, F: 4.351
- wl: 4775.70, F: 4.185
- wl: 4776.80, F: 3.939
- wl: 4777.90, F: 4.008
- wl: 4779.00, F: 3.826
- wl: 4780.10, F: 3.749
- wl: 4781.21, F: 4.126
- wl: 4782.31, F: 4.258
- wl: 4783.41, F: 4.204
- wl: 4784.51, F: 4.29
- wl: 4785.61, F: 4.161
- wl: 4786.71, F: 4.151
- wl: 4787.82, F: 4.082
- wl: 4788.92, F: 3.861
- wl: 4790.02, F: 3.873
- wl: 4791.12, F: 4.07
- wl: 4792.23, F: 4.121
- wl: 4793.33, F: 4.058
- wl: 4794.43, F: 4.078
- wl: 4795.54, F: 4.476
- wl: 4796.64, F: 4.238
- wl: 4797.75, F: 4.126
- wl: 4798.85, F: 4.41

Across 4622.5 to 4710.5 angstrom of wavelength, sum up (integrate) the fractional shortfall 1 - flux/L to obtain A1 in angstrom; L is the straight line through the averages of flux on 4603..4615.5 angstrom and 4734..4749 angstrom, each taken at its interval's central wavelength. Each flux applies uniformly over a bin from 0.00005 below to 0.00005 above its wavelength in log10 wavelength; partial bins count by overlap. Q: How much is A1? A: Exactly 1.1 angstrom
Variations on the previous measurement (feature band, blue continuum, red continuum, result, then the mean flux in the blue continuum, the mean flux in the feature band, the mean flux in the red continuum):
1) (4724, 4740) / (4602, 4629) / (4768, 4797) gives 0.92 angstrom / 4.15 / 3.88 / 4.1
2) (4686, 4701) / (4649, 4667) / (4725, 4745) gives -0.26 angstrom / 3.92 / 3.96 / 3.87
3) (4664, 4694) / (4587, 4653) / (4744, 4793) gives 0.14 angstrom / 3.99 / 3.97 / 4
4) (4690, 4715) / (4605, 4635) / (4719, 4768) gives 1.85 angstrom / 4.21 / 3.73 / 3.93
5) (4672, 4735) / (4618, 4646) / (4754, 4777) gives 1.90 angstrom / 4.09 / 3.94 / 4.03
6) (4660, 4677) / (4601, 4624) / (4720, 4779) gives 0.84 angstrom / 4.07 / 3.83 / 3.95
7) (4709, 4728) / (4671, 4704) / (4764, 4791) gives 0.55 angstrom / 3.99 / 3.89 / 4.05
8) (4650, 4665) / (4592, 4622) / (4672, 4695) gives 0.16 angstrom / 4.04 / 4.01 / 4.06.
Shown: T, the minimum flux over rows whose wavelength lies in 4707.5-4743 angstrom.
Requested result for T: 3.178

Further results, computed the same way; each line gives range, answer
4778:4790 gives 3.749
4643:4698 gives 3.127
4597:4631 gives 3.382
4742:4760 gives 3.527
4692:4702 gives 3.372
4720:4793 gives 3.158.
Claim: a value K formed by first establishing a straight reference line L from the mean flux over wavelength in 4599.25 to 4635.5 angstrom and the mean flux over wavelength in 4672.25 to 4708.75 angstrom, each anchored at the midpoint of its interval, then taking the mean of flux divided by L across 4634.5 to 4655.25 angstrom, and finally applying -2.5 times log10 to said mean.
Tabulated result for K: 0.08 mag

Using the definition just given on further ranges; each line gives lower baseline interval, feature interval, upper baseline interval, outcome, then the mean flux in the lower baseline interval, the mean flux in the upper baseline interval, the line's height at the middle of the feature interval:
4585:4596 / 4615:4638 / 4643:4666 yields -0.072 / 4.01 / 3.83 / 3.91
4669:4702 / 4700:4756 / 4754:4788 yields 0.035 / 3.98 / 4.05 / 4.01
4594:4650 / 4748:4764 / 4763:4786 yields 0.020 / 4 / 4.02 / 4.02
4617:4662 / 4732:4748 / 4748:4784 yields 0.034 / 4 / 4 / 4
